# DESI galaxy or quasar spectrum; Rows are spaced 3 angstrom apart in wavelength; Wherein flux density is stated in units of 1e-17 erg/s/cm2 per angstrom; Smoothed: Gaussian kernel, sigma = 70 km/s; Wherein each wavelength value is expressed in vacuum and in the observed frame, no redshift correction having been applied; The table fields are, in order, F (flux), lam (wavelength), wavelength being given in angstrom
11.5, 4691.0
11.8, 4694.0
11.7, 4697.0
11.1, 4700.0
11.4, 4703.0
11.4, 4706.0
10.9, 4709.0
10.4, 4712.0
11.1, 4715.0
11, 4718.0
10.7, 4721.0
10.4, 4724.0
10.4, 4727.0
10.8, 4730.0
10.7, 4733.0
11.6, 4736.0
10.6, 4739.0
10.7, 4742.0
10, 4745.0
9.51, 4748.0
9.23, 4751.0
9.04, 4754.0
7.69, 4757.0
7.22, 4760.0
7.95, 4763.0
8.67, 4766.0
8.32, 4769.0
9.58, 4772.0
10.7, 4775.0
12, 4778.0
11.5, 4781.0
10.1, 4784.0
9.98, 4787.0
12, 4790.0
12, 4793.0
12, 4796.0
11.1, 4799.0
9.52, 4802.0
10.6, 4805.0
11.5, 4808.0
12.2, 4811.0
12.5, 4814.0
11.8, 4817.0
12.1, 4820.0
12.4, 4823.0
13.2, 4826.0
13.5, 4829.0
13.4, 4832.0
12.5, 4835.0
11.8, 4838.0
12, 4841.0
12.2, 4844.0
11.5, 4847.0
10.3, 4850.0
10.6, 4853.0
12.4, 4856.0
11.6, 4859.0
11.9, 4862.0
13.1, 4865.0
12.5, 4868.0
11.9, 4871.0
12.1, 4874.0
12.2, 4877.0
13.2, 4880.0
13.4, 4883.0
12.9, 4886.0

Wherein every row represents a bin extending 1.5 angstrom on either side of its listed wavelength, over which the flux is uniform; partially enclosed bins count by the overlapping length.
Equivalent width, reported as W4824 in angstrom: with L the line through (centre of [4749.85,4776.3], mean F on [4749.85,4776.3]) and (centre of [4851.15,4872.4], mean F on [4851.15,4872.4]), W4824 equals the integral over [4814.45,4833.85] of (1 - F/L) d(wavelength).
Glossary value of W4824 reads -3.6 angstrom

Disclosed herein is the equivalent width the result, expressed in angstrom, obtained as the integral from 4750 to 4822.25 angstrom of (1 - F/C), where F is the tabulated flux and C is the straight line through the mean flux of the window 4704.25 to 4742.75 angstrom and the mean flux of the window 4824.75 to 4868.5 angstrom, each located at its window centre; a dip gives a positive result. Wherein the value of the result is 7.0 angstrom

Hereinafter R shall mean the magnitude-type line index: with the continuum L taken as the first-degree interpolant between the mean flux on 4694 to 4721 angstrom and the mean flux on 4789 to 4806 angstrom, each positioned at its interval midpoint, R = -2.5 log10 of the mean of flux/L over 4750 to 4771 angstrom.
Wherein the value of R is 0.32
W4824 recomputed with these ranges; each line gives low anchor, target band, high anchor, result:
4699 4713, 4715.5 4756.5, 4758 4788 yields 0.34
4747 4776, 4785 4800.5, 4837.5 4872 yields -2.53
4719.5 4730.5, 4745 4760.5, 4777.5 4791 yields 2.88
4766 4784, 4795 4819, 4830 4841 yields 0.12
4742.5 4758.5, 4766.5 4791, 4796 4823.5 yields -0.24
